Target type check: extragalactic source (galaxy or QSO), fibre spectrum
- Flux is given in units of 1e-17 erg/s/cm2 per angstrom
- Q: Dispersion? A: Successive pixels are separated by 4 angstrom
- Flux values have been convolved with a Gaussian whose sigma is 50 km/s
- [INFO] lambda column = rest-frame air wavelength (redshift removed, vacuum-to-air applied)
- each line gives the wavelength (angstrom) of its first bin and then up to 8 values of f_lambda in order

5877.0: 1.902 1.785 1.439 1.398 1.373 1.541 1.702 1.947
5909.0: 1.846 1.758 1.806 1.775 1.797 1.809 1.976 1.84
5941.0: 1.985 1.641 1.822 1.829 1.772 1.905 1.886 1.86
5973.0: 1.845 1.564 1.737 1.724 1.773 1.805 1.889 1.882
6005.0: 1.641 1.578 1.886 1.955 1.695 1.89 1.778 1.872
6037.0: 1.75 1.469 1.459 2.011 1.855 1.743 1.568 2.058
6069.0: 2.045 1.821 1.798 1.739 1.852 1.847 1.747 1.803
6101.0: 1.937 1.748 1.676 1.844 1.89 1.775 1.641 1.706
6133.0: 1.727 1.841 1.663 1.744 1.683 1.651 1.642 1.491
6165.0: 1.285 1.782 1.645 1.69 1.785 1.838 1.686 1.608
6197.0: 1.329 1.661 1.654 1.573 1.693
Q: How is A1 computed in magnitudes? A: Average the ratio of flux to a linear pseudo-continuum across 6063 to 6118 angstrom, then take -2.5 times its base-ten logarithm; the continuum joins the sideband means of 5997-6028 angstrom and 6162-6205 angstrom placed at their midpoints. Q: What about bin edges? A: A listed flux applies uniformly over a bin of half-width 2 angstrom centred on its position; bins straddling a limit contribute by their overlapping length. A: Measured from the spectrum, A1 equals -0.07 mag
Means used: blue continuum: 1.8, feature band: 1.84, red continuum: 1.63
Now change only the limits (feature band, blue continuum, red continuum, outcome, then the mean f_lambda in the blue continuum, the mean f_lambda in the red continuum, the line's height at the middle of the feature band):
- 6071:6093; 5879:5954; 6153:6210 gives -0.09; 1.74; 1.62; 1.67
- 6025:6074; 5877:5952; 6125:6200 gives -0.06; 1.74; 1.66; 1.69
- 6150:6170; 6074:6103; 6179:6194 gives 0.13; 1.82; 1.74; 1.76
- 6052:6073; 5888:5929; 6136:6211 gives -0.11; 1.71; 1.64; 1.67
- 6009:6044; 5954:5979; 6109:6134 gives 0.01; 1.81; 1.76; 1.79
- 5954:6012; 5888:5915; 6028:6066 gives -0.04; 1.66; 1.75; 1.71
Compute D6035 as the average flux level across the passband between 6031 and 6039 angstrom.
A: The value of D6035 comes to 1.81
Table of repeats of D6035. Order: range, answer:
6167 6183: 1.73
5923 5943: 1.88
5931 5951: 1.85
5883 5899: 1.44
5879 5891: 1.54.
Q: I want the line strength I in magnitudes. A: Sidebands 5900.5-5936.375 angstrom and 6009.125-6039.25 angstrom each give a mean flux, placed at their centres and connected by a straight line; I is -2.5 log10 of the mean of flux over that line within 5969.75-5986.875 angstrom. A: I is 0.06 mag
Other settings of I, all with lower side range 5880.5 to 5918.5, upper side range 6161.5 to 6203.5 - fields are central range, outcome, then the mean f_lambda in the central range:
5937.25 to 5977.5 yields -0.11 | 1.82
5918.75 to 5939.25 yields -0.12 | 1.84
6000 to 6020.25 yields -0.09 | 1.78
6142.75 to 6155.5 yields -0.04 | 1.69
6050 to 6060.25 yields -0.10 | 1.79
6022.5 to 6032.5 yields -0.12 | 1.83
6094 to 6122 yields -0.11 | 1.81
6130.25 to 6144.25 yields -0.07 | 1.74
